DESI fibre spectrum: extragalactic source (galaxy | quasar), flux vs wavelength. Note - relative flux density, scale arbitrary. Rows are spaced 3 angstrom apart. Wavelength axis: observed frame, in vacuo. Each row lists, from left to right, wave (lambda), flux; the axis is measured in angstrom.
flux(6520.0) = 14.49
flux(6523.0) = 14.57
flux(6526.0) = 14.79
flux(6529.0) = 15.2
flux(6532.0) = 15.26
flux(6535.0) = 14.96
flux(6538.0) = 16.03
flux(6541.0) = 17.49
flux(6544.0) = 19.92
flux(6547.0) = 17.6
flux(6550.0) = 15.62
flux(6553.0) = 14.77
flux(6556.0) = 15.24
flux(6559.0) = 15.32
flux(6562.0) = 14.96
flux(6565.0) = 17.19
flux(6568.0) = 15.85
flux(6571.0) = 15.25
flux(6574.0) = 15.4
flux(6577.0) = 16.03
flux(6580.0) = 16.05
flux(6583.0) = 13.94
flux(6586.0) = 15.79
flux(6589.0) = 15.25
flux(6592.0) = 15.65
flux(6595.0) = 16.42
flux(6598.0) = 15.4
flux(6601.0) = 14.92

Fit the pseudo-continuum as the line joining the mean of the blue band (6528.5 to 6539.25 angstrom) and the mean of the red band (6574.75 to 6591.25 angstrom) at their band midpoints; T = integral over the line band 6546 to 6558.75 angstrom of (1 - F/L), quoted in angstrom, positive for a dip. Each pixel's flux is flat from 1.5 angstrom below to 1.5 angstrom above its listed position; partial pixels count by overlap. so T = -0.3 angstrom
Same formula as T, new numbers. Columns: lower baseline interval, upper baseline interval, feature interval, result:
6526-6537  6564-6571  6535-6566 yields -1.3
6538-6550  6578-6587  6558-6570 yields 0.4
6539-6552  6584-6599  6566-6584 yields 0.9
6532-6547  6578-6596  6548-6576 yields 1.2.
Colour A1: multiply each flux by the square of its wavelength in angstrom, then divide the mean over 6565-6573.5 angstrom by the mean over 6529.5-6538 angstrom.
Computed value 1.05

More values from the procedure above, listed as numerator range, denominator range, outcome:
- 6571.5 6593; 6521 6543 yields 1.01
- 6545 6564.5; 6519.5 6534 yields 1.07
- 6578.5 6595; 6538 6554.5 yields 0.92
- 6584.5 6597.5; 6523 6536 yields 1.07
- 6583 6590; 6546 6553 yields 0.95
